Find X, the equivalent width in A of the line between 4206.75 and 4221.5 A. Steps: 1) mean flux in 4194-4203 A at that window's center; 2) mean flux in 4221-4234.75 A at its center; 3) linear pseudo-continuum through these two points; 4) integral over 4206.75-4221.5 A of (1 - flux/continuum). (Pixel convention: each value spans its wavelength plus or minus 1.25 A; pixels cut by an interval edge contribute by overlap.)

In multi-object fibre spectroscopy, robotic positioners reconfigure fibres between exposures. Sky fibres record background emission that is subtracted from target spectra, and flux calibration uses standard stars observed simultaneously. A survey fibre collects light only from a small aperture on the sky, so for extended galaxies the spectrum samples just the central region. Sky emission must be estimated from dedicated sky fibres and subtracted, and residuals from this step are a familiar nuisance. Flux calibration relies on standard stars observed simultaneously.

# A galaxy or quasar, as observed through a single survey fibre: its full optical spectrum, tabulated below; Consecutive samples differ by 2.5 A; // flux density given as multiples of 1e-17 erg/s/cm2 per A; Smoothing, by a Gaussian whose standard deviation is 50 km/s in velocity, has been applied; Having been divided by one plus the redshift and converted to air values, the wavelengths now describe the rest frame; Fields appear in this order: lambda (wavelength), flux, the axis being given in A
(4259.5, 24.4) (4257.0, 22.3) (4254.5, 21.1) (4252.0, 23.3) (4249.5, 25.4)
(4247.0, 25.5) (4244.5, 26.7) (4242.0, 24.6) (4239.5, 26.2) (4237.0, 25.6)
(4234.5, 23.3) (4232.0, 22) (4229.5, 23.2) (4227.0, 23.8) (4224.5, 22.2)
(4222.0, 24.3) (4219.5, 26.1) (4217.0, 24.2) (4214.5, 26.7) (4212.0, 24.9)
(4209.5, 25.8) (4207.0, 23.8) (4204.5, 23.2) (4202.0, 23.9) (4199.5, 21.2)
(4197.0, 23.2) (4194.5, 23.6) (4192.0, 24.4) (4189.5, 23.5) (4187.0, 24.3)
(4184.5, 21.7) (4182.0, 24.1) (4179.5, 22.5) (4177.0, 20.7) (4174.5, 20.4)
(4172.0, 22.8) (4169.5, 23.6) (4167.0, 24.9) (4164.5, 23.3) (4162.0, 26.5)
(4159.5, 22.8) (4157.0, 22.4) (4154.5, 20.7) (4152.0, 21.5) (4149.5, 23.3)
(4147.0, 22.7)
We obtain -1.5 A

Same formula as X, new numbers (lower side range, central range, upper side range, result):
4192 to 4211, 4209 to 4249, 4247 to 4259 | -2.1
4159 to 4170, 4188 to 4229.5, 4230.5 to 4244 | 0.7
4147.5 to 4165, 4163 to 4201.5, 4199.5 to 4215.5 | 1.1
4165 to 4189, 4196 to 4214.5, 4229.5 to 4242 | -0.3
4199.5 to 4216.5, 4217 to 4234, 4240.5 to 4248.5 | 0.9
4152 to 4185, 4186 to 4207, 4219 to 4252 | 0.0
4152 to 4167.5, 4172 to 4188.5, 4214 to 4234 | 0.8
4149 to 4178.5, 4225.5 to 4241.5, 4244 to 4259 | -0.2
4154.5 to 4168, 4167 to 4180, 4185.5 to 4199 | 0.8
